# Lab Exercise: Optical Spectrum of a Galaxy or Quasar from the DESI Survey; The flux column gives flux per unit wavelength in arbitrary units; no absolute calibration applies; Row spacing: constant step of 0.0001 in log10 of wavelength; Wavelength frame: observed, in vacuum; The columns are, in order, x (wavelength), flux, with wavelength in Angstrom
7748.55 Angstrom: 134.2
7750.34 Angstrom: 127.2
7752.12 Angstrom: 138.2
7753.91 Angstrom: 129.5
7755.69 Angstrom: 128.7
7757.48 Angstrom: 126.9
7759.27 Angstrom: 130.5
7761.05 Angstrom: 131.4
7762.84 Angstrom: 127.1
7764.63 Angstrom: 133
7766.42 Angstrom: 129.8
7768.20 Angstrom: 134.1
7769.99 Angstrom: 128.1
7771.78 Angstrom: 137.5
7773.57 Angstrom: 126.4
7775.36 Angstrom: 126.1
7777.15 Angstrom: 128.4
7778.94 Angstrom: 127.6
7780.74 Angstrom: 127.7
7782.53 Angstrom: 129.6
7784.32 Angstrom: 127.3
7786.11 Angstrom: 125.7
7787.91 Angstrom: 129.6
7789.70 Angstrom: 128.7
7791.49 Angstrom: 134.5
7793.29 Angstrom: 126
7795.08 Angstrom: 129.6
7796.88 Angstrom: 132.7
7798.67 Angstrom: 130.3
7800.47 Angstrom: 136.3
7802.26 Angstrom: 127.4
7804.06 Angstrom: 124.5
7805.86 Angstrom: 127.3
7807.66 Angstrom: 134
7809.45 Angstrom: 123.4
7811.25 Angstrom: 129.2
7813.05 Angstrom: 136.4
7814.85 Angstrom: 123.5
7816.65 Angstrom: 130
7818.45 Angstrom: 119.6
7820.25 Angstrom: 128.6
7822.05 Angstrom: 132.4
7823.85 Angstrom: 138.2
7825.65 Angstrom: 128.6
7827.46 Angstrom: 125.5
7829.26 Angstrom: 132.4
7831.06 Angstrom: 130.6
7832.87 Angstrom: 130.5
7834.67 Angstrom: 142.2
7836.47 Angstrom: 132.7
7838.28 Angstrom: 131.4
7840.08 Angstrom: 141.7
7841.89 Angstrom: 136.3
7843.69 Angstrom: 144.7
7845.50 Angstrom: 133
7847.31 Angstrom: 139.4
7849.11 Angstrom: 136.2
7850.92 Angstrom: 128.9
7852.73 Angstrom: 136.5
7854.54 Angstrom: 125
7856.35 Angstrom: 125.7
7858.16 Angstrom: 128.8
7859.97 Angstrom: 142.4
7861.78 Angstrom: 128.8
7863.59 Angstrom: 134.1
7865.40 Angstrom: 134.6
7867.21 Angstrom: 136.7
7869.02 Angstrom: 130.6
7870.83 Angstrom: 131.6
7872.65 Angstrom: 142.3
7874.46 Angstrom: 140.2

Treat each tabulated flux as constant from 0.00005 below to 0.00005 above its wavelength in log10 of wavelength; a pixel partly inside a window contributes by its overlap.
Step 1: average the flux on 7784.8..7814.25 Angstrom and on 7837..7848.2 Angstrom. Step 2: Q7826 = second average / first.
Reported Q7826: 1.1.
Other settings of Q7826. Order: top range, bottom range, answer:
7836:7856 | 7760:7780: 1.04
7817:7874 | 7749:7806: 1.03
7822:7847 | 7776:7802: 1.04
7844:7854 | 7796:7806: 1.04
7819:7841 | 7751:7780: 1.02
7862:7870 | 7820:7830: 1.02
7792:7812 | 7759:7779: 0.99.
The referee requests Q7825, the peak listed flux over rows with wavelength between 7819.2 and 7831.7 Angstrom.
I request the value 138.2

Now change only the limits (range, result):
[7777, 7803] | 136.3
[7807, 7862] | 144.7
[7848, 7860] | 142.4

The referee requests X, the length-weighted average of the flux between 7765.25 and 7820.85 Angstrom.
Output 129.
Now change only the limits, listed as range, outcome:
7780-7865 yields 131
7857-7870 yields 134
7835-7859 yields 134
